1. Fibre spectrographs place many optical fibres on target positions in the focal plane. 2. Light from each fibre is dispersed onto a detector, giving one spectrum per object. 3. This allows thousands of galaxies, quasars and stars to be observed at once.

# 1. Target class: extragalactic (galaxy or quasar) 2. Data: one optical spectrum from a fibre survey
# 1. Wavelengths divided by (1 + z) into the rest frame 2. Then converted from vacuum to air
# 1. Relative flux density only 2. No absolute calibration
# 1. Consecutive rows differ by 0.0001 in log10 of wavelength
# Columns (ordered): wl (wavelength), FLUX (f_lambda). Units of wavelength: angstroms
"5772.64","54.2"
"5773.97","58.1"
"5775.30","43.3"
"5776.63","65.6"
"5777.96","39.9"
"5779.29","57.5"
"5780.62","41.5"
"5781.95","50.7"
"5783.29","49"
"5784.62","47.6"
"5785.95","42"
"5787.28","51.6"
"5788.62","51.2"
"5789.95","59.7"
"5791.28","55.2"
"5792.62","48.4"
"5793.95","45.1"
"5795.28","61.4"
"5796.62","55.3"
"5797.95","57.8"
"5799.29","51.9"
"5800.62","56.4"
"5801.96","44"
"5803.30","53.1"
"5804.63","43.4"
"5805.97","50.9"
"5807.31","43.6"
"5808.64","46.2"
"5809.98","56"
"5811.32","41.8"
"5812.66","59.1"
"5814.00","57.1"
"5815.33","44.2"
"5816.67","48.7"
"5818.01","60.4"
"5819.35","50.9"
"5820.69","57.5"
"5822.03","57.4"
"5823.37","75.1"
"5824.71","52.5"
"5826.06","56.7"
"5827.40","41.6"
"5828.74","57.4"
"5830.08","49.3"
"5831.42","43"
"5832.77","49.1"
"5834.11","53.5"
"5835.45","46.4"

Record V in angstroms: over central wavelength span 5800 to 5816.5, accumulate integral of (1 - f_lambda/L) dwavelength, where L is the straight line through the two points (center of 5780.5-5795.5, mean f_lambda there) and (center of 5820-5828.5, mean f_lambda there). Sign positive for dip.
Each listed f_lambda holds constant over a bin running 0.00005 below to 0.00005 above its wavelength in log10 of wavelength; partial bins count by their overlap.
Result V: 1.3 angstroms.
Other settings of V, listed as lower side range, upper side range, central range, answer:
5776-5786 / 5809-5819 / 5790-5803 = -0.6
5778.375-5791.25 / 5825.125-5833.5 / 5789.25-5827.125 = -2.5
